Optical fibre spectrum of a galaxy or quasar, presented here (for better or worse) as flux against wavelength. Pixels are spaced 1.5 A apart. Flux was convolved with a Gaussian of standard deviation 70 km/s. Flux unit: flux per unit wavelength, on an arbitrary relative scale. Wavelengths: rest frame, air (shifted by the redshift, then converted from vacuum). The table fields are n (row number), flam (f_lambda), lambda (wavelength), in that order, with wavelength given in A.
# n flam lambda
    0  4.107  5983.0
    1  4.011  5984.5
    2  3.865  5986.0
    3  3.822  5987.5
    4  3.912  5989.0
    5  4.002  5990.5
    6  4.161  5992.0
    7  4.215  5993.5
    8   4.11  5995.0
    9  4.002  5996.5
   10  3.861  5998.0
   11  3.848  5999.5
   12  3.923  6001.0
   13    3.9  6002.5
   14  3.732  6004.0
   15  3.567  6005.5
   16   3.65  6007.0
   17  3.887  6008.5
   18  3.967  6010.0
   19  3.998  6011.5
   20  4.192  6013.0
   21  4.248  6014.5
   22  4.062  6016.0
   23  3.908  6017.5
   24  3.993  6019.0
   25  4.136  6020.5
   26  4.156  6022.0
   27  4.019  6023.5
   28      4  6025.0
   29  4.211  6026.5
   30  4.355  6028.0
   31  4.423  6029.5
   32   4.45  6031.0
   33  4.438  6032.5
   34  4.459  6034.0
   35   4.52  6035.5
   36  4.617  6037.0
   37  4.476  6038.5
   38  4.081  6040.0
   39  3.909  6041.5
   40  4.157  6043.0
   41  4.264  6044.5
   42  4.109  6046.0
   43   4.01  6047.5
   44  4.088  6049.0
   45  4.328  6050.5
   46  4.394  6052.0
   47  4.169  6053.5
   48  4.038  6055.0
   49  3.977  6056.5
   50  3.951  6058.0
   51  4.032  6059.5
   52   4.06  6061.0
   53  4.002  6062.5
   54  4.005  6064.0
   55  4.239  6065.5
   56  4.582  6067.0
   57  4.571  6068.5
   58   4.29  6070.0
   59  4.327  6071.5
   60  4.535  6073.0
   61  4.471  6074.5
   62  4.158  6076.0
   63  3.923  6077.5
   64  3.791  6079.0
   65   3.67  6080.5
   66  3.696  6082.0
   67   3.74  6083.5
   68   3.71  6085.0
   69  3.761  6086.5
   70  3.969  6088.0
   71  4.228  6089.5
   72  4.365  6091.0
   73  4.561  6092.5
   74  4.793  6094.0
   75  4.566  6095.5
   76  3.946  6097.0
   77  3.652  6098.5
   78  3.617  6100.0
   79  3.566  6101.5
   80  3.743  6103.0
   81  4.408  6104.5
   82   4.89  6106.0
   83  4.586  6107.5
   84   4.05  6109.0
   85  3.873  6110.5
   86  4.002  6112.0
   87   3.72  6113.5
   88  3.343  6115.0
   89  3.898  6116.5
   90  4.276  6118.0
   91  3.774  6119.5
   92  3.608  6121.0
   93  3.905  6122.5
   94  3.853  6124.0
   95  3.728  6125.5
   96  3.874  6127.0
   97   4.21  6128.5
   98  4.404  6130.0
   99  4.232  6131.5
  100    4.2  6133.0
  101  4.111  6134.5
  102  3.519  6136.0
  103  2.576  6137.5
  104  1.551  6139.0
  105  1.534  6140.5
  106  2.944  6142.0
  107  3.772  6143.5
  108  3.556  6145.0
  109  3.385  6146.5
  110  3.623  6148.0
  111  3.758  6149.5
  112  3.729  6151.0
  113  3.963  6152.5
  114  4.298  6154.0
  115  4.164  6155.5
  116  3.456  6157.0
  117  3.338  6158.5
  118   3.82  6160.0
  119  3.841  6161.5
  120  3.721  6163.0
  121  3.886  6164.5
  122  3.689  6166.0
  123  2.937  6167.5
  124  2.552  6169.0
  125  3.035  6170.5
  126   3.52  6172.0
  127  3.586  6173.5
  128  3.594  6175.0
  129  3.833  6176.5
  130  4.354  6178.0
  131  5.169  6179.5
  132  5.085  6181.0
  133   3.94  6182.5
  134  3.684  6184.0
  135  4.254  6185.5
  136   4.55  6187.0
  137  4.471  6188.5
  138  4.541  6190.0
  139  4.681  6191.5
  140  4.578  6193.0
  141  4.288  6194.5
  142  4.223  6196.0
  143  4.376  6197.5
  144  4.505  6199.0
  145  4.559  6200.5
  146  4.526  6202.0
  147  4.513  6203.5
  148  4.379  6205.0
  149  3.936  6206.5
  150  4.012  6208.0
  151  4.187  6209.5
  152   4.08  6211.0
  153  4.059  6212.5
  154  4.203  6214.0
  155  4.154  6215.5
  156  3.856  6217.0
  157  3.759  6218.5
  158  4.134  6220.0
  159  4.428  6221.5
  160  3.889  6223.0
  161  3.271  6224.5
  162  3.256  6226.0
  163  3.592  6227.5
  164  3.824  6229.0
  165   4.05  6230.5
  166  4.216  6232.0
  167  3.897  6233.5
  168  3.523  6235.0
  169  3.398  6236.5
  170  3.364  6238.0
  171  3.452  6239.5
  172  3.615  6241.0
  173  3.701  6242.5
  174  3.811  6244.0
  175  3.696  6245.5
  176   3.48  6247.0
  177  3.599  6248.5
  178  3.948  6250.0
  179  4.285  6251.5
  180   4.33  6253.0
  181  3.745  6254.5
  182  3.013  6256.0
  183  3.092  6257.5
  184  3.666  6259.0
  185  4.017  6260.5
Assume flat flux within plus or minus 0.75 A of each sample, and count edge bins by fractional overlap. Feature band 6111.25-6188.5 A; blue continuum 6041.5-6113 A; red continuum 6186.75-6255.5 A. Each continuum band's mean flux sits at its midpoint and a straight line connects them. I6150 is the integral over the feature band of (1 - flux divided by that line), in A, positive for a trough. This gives 6.6 A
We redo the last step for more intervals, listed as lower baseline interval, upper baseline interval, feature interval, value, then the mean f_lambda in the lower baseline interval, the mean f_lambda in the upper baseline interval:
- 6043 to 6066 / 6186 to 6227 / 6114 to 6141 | 3.53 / 4.11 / 4.2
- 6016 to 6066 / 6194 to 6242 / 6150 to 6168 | 1.33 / 4.18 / 3.98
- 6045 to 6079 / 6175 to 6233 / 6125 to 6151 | 4.42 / 4.19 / 4.19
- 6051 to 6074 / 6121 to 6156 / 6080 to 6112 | -1.03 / 4.22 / 3.6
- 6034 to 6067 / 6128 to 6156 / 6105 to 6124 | -1.31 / 4.18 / 3.54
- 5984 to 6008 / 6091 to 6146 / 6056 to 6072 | -1.38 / 3.91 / 3.81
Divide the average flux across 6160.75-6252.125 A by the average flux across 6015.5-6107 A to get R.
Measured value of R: 0.95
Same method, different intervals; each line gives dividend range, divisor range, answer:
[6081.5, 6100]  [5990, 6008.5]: 1.04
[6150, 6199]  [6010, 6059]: 0.95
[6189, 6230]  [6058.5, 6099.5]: 1.00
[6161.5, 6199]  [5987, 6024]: 1.01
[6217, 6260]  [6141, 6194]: 0.96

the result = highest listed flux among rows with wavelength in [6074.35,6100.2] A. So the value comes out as 4.793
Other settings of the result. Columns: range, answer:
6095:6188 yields 5.169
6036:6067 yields 4.617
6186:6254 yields 4.681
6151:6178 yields 4.354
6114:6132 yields 4.404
